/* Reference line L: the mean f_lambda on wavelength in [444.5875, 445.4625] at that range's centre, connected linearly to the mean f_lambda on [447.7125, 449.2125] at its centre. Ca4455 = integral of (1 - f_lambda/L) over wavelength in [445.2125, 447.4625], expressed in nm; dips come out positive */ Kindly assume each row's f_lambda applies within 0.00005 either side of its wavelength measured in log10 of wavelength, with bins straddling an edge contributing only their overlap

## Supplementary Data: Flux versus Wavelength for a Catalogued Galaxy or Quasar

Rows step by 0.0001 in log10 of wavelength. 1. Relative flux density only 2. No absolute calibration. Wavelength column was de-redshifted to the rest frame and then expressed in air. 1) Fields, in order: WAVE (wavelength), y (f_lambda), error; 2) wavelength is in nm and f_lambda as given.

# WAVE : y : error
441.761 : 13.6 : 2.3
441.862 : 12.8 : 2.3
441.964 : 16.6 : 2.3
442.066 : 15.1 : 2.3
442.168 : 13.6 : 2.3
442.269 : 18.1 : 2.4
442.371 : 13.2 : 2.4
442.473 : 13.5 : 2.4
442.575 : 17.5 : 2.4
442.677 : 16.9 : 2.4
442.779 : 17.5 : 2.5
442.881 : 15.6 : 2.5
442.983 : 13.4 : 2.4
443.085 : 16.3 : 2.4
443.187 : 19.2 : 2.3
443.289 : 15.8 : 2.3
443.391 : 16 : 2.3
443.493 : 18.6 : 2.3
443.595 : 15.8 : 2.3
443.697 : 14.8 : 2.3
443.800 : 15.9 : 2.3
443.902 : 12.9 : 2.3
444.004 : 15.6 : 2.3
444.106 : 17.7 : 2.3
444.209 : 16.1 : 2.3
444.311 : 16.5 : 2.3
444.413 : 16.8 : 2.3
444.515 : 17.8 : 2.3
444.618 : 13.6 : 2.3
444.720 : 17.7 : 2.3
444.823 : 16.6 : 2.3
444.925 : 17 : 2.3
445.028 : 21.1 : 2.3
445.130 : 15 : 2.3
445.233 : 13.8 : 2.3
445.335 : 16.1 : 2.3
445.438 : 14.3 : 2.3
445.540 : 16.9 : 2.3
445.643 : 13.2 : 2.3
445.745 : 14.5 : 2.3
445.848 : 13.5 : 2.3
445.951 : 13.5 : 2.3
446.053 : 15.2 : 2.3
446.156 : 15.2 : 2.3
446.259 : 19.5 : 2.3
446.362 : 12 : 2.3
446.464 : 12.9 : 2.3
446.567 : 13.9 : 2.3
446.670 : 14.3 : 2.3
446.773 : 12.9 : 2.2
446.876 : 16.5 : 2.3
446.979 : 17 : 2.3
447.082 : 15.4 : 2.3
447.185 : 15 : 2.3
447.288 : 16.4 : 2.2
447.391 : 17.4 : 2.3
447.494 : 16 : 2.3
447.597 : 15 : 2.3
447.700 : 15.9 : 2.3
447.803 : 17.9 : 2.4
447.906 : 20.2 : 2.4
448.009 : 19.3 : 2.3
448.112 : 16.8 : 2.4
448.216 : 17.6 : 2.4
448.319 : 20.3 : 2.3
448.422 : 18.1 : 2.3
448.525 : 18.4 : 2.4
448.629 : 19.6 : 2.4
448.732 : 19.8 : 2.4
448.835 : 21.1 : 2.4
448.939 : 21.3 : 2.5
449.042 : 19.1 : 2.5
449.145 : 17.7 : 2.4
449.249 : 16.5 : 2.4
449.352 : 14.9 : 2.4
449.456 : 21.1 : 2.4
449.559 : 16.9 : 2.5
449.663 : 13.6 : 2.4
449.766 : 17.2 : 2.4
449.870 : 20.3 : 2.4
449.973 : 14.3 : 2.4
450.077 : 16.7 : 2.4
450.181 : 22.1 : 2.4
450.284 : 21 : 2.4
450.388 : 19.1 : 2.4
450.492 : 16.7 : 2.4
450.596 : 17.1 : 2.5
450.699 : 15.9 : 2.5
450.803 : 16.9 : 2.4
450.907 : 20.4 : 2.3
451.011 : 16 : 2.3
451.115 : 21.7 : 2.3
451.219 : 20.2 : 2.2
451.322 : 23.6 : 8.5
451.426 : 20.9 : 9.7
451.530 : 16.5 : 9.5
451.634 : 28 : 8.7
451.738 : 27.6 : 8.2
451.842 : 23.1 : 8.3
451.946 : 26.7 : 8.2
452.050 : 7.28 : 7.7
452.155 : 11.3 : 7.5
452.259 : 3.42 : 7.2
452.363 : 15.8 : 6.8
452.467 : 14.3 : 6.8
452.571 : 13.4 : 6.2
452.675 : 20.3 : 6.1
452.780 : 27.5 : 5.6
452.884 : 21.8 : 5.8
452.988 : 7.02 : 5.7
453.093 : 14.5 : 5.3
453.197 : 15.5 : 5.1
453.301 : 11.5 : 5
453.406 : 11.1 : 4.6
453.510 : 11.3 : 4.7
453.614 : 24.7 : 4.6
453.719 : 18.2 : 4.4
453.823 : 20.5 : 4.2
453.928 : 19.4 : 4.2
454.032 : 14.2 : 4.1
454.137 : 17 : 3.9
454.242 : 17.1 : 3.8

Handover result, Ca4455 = 0.298 nm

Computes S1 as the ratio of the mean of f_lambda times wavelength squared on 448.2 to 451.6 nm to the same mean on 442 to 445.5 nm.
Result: 1.2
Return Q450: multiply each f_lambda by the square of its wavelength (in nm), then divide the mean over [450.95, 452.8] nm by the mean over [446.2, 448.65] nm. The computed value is 1.1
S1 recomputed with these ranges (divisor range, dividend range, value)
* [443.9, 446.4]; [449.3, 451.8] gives 1.24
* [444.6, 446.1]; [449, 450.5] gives 1.17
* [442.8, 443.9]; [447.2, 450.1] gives 1.14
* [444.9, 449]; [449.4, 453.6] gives 1.08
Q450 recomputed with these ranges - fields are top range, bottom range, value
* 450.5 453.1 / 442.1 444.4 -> 1.18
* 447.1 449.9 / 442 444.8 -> 1.14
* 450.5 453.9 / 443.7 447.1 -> 1.17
